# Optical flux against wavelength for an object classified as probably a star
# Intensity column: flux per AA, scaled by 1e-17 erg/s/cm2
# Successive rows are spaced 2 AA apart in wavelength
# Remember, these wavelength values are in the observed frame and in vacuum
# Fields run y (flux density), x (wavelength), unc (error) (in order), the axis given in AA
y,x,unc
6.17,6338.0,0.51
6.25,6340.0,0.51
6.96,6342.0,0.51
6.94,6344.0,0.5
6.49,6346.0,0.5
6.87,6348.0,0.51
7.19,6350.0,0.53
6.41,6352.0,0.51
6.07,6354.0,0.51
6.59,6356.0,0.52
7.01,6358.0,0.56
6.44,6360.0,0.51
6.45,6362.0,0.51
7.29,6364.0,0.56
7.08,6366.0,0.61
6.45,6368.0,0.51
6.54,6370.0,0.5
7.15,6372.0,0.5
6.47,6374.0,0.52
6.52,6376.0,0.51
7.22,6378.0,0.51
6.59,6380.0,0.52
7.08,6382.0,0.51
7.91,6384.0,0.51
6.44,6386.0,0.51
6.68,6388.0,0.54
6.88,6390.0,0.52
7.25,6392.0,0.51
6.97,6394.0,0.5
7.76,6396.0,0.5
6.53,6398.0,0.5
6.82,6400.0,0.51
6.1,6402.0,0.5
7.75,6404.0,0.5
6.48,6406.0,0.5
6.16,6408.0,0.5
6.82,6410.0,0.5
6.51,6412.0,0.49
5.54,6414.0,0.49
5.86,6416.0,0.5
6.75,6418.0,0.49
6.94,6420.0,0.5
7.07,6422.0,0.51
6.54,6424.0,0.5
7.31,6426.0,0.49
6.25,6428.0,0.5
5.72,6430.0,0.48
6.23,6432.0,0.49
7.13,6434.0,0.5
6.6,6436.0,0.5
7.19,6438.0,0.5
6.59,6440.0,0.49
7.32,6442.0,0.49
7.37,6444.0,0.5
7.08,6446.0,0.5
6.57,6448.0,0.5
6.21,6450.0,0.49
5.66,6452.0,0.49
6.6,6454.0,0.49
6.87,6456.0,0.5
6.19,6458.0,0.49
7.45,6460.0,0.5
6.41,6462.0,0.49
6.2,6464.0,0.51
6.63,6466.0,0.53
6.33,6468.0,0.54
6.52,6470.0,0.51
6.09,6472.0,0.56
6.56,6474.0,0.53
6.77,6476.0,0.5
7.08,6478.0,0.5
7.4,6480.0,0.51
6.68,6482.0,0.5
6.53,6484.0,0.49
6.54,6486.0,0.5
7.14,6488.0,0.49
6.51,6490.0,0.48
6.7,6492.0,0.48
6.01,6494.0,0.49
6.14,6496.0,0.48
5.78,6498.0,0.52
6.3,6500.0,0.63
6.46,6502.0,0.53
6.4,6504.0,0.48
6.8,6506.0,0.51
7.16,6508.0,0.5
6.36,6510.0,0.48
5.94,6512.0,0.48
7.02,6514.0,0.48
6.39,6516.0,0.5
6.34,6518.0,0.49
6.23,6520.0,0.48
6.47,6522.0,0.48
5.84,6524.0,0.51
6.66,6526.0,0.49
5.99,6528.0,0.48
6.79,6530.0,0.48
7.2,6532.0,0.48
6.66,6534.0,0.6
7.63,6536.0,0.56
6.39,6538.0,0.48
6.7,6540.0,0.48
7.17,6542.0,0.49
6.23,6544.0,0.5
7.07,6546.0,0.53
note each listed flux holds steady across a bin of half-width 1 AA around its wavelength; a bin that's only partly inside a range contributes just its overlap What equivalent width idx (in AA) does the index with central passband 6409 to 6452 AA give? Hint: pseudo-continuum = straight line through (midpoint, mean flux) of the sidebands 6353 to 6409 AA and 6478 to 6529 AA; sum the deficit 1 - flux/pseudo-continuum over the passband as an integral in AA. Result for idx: 0.3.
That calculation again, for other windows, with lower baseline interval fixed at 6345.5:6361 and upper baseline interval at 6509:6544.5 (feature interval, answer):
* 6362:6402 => -1.6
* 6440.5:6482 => -0.5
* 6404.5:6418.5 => 0.6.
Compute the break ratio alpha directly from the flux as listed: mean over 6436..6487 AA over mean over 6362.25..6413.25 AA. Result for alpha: 0.97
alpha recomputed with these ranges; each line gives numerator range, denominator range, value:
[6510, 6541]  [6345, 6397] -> 0.96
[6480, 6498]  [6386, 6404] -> 0.95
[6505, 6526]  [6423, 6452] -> 0.97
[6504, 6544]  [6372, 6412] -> 0.96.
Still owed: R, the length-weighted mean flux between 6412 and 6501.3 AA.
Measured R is 6.58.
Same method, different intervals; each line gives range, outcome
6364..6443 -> 6.76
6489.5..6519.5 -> 6.42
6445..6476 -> 6.5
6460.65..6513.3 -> 6.53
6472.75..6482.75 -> 6.88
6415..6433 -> 6.52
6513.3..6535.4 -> 6.52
